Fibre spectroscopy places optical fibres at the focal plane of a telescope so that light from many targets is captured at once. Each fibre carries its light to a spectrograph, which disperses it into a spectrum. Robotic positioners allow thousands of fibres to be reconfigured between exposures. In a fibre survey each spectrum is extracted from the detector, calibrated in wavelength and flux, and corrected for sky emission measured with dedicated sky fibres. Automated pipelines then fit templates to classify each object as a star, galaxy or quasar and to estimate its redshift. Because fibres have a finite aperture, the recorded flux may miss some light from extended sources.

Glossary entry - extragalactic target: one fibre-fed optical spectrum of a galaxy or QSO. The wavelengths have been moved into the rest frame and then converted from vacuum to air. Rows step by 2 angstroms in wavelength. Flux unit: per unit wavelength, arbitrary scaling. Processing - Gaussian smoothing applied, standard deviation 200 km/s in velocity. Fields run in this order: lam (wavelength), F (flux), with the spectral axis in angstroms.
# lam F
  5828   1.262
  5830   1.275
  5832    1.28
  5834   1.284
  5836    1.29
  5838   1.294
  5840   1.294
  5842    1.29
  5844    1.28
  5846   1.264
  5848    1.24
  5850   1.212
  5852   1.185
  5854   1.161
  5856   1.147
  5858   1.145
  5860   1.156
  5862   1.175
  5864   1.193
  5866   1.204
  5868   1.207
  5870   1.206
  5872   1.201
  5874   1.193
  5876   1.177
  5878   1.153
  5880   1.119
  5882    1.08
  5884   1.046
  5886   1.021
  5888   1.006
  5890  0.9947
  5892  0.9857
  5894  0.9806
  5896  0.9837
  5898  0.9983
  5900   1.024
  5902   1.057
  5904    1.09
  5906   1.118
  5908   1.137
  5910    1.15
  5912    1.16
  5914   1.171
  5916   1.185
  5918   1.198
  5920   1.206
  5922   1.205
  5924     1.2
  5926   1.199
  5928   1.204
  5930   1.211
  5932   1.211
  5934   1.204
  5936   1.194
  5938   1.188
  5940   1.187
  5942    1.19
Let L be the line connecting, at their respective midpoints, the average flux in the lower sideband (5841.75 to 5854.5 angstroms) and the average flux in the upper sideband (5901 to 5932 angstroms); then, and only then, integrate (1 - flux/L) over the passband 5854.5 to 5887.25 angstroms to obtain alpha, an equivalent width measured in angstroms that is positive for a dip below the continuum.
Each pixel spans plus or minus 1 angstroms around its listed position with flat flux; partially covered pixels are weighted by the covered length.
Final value 1.6 angstroms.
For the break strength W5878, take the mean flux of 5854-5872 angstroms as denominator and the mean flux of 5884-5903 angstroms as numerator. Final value 0.85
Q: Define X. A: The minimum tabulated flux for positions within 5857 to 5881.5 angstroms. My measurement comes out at 1.119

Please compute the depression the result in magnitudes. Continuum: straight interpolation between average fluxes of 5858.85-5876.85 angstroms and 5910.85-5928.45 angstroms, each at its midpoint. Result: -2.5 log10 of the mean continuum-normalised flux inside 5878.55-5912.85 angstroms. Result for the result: 0.130 mag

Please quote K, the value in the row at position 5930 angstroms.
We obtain 1.211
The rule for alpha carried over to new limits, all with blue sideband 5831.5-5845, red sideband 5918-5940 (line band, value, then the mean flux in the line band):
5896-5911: 1.8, 1.08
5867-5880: 0.7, 1.18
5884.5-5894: 1.8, 1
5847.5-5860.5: 1.0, 1.18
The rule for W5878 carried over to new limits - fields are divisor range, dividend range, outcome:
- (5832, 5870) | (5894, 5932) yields 0.93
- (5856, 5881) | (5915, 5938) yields 1.02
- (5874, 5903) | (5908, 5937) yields 1.13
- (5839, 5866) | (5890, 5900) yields 0.82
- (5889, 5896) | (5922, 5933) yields 1.22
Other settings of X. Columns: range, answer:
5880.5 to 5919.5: 0.9806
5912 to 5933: 1.16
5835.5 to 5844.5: 1.28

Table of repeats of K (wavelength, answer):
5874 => 1.193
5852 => 1.185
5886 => 1.021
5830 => 1.275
